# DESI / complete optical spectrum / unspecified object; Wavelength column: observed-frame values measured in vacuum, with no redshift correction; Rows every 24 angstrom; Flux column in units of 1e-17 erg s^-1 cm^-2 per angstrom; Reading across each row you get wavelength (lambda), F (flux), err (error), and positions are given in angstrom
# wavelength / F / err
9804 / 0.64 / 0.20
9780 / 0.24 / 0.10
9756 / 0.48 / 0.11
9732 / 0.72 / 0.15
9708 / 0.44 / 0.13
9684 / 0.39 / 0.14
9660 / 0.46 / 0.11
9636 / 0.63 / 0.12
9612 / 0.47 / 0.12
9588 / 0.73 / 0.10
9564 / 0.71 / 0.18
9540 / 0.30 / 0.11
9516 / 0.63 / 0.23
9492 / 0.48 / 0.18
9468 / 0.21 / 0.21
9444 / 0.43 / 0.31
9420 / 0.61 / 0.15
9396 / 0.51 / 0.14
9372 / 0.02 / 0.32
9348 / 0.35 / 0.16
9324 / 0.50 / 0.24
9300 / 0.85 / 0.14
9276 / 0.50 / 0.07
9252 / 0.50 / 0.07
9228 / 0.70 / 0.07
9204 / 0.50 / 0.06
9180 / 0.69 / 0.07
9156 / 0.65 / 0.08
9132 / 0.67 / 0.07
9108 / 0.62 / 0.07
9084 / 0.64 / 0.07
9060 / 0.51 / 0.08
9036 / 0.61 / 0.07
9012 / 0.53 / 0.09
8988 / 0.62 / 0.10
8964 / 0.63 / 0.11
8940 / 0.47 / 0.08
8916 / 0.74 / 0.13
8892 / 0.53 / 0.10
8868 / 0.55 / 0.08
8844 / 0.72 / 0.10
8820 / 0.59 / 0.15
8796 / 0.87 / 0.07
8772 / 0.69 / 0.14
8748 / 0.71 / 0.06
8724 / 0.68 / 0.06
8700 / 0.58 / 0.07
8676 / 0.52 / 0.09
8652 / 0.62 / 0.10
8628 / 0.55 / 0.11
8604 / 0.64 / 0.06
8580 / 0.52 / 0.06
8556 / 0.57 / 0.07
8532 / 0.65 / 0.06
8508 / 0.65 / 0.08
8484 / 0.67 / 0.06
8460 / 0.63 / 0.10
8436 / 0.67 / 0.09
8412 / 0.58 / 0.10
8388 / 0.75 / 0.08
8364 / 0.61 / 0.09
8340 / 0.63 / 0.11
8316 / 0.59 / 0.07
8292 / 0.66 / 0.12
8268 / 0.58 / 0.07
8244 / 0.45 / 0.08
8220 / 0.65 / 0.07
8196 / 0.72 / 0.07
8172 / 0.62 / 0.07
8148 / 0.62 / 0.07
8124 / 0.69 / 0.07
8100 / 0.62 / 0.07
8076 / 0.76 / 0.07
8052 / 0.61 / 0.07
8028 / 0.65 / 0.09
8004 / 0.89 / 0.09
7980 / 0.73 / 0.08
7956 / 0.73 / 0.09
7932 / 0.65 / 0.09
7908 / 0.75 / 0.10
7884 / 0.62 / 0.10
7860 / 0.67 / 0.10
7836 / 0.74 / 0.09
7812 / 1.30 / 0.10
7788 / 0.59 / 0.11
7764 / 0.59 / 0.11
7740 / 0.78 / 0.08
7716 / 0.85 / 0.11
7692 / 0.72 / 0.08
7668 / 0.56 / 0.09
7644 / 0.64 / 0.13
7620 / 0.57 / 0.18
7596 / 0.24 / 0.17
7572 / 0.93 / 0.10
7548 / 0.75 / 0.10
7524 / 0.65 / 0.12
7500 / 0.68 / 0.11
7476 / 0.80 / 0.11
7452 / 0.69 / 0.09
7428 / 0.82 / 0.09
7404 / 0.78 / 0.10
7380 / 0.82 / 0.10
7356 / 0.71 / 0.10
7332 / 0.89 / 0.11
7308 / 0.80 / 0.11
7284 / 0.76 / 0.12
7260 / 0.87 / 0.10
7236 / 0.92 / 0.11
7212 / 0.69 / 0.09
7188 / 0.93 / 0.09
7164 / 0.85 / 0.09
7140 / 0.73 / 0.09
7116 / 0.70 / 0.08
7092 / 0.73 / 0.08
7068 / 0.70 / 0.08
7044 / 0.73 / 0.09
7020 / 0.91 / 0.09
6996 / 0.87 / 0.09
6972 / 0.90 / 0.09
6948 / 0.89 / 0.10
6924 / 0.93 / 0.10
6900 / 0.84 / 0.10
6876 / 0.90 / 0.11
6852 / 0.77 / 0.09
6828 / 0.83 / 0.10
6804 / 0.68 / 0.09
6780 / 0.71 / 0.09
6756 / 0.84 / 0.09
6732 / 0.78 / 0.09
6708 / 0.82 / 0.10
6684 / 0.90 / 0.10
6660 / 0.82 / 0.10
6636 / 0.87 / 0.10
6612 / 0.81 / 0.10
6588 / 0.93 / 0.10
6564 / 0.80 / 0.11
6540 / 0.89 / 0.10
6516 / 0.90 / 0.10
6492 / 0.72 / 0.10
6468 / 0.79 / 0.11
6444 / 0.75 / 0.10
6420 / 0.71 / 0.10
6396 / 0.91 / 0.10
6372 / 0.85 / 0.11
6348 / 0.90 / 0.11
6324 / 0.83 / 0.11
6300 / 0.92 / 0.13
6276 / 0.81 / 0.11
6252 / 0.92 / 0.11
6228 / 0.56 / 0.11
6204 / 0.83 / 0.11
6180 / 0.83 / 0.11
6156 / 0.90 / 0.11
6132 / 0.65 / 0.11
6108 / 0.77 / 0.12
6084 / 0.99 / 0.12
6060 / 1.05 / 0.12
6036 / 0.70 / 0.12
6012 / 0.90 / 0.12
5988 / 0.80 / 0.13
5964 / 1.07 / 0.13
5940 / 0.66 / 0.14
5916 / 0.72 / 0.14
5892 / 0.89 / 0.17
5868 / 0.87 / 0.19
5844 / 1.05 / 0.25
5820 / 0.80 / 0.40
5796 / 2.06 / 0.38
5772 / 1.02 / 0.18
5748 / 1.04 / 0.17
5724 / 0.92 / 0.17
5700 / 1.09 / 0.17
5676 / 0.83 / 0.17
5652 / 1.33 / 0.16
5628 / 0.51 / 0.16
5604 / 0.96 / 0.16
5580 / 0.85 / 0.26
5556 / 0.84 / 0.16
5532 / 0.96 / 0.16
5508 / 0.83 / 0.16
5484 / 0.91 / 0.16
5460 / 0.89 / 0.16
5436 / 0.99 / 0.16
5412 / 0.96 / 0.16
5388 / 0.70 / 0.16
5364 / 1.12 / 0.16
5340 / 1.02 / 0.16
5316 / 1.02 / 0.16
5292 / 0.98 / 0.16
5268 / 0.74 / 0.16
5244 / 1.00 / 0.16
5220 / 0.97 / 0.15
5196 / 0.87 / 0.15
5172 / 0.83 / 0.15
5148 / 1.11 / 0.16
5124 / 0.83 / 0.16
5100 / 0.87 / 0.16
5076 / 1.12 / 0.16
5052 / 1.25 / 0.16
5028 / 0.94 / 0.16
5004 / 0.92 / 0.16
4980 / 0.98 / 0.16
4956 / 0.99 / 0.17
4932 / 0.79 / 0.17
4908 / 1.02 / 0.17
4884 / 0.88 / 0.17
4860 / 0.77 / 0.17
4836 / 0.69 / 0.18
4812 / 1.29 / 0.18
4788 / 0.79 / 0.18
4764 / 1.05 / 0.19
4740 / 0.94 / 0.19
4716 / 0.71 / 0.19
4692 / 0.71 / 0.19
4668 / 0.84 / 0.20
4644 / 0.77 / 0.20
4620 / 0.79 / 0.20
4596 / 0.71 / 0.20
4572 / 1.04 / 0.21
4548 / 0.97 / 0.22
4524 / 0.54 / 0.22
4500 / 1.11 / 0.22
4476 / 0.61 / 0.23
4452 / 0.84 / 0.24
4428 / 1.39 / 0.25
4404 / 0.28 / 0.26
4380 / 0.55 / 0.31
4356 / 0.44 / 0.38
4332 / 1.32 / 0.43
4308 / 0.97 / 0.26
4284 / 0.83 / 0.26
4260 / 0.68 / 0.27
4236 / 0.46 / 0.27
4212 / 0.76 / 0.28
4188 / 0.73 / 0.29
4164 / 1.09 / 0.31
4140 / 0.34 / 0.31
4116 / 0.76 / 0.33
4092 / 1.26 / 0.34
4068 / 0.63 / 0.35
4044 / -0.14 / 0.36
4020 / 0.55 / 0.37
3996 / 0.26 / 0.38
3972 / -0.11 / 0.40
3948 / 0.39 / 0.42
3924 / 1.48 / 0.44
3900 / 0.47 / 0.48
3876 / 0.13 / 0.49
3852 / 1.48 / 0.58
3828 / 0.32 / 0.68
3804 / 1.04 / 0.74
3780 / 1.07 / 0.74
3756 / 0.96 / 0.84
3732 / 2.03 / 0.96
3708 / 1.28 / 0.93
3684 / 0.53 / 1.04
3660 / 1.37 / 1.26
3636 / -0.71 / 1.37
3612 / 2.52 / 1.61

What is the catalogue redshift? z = 0.190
